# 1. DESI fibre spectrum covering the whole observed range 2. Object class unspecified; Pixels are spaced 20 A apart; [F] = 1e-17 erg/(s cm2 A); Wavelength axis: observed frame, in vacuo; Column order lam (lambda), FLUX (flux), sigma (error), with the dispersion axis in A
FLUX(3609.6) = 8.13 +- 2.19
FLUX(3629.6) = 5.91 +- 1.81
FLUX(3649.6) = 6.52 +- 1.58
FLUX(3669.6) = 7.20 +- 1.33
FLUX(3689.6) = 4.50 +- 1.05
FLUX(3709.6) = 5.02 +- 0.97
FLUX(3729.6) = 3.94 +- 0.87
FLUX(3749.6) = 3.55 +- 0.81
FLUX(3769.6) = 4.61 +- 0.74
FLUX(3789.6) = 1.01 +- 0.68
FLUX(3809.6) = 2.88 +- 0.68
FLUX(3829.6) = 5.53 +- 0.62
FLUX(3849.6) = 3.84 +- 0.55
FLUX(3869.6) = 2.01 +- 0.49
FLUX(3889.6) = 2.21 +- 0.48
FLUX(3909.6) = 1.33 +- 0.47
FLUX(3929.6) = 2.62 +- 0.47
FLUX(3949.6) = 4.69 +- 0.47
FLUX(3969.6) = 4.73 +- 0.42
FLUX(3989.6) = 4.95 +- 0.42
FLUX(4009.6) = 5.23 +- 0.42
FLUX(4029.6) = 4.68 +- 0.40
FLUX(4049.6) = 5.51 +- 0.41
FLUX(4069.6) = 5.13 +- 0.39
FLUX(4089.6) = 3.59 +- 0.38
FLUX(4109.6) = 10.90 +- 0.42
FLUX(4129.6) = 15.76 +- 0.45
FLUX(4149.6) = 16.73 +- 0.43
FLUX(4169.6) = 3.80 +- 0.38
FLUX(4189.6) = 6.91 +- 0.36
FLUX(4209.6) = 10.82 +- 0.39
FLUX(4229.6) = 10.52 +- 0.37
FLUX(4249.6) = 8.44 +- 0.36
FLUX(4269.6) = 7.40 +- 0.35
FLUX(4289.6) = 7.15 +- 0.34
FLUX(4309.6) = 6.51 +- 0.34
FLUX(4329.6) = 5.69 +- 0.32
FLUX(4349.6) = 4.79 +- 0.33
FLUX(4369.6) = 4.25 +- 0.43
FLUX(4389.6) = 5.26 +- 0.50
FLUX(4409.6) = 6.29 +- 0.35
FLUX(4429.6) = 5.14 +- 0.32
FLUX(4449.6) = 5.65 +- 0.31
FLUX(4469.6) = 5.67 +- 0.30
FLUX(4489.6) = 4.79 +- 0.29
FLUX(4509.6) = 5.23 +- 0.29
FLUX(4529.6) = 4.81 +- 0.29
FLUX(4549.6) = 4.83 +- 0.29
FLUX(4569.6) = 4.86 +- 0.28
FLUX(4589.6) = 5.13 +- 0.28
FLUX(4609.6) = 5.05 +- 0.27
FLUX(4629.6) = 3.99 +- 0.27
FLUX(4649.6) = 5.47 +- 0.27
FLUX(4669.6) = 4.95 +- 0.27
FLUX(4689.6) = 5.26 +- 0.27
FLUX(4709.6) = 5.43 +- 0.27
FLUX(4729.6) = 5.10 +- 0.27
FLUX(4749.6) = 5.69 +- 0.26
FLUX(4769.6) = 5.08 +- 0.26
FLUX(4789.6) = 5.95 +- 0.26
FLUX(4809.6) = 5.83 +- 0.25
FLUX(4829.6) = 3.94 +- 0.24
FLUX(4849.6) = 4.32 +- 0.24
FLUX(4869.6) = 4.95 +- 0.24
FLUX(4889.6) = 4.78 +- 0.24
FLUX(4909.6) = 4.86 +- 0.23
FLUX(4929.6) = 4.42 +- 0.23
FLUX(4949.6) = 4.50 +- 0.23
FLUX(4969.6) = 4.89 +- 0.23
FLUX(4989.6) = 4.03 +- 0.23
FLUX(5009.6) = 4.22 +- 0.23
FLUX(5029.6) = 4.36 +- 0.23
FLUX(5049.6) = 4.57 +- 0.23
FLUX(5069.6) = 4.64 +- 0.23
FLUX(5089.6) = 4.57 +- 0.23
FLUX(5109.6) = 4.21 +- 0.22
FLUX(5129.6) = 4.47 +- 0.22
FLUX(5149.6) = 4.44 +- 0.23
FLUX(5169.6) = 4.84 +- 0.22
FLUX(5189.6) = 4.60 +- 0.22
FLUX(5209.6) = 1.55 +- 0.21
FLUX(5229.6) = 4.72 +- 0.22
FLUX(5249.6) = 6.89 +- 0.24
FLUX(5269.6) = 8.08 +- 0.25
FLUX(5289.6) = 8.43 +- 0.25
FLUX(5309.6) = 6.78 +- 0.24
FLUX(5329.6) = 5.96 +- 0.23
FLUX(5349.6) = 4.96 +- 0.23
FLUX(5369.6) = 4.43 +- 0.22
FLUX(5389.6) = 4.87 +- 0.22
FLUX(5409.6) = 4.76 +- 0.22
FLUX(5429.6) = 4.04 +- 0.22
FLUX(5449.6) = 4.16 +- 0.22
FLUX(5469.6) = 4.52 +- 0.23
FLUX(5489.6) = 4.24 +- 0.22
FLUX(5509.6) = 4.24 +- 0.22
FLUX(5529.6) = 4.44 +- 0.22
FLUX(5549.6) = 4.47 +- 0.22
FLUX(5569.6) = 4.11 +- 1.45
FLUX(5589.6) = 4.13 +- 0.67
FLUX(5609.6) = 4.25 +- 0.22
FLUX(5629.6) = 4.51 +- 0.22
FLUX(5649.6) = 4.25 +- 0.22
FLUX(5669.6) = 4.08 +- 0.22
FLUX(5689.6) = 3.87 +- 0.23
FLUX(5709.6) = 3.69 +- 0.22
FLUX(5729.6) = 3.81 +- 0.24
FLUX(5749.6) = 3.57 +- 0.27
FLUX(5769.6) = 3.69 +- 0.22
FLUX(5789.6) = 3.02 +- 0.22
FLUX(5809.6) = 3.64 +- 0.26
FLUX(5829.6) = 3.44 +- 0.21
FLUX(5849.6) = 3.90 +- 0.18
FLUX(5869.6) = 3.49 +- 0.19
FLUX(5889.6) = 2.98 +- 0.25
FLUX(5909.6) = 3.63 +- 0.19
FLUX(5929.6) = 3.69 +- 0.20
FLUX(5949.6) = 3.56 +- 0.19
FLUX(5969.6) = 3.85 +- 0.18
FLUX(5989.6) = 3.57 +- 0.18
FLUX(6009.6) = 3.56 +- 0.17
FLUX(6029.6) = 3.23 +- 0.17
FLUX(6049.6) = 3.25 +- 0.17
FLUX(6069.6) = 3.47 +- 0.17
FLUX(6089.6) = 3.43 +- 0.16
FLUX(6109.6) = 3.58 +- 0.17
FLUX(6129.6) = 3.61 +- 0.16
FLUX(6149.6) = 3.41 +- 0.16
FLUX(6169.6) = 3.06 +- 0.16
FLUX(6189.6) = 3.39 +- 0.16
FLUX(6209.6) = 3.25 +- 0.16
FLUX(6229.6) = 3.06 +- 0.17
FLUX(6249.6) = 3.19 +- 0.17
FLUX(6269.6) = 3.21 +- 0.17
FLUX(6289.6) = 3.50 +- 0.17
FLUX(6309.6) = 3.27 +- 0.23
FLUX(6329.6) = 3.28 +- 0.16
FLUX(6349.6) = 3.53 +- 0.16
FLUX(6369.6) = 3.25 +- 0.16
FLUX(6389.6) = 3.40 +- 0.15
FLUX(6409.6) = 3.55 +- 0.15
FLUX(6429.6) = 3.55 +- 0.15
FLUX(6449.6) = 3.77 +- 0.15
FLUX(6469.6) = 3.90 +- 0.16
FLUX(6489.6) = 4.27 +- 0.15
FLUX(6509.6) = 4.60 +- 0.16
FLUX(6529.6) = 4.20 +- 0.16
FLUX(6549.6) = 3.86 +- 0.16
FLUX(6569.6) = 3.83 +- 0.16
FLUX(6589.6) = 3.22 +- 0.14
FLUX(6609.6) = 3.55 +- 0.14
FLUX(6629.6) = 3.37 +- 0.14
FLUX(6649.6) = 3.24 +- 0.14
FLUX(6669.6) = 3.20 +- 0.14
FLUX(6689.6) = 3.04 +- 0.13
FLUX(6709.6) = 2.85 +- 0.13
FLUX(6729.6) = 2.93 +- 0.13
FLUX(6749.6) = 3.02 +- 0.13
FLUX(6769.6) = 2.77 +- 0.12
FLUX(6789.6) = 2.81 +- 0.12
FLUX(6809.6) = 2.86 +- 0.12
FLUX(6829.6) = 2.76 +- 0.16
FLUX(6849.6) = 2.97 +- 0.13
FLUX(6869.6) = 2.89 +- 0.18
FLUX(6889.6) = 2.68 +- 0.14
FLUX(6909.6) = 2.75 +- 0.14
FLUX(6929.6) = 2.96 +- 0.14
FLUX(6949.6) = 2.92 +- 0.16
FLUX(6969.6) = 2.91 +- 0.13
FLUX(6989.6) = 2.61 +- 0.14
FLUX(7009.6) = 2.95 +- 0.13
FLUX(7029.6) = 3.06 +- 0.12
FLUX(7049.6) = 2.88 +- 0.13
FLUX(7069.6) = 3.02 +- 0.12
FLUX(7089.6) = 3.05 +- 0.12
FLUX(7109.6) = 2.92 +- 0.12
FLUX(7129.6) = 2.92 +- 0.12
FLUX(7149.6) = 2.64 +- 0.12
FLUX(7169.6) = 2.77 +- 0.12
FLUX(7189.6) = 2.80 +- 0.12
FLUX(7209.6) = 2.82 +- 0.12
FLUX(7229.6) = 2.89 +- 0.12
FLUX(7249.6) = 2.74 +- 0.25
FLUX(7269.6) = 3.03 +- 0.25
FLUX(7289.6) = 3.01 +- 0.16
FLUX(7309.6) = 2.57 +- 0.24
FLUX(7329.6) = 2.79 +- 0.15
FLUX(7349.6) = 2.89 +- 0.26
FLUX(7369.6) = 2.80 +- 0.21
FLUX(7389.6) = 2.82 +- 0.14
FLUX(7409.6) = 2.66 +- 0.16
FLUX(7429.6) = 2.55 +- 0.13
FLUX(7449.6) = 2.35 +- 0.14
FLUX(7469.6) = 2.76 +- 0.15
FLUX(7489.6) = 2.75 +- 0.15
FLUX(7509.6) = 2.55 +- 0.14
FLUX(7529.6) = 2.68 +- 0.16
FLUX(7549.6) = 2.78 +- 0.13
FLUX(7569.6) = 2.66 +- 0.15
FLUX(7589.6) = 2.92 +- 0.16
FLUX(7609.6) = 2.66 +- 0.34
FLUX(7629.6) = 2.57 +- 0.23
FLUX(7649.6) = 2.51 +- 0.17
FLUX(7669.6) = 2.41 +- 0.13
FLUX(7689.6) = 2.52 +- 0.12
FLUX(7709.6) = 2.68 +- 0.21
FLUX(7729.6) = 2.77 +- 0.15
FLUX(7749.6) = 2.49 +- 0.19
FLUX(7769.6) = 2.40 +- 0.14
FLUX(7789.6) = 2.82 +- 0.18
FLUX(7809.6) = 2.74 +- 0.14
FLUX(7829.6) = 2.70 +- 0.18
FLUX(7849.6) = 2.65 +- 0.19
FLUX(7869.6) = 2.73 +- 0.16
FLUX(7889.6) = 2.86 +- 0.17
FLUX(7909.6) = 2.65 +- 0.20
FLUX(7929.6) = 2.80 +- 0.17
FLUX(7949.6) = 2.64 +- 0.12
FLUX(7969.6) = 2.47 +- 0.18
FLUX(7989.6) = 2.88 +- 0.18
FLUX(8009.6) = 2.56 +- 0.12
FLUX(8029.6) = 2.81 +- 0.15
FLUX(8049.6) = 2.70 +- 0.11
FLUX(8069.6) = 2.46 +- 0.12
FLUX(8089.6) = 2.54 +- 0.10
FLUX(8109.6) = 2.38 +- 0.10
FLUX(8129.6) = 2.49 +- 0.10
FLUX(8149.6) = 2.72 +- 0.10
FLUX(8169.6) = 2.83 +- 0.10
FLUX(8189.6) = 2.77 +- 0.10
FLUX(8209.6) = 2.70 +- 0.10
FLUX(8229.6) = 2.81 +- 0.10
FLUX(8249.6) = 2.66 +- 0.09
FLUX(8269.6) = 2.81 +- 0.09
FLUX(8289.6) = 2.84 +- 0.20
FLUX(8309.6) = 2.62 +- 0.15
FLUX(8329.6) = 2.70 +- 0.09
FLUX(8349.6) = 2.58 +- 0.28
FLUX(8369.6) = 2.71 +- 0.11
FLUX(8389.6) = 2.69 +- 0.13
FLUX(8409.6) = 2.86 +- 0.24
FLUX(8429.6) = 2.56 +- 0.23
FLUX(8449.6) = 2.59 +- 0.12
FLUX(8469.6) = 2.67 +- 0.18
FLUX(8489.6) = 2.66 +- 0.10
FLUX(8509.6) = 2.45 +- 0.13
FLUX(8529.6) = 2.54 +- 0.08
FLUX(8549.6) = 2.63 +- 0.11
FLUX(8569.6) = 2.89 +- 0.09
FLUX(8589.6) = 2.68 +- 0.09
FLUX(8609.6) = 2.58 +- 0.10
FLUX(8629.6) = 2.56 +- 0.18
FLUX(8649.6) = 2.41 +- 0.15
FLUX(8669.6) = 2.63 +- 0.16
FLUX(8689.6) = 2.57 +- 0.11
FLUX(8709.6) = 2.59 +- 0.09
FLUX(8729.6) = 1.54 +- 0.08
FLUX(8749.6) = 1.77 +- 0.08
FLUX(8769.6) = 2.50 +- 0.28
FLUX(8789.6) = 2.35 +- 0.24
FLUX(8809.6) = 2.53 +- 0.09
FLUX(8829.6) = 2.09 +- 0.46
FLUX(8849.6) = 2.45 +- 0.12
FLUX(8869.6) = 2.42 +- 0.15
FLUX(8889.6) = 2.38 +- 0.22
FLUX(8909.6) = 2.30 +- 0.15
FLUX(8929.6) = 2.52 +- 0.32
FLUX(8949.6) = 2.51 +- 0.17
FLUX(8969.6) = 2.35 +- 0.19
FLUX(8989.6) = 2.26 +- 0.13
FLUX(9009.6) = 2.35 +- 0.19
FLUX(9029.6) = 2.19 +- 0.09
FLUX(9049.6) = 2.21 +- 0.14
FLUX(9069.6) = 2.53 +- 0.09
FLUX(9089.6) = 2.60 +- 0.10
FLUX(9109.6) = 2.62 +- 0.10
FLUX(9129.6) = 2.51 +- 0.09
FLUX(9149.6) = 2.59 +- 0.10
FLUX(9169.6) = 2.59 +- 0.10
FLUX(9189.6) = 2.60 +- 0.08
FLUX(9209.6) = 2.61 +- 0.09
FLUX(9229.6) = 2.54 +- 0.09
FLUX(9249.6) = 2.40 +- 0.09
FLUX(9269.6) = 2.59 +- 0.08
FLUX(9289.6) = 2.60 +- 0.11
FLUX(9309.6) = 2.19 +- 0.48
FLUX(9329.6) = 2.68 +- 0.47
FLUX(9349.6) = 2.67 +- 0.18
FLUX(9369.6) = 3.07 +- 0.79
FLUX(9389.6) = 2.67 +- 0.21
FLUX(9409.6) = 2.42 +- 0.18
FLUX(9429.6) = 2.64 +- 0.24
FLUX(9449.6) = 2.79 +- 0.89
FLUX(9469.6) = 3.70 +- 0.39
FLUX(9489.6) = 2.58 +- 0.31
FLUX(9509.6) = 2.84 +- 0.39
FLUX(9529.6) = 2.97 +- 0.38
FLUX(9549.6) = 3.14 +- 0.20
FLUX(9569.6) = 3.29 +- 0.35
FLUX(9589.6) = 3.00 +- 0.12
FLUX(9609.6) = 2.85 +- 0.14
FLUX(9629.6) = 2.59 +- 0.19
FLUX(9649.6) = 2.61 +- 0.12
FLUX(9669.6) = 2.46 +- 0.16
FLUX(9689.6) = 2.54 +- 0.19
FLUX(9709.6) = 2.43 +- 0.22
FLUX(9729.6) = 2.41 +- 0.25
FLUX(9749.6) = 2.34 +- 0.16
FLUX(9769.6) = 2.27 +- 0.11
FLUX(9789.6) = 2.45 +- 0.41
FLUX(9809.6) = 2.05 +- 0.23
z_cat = 2.402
